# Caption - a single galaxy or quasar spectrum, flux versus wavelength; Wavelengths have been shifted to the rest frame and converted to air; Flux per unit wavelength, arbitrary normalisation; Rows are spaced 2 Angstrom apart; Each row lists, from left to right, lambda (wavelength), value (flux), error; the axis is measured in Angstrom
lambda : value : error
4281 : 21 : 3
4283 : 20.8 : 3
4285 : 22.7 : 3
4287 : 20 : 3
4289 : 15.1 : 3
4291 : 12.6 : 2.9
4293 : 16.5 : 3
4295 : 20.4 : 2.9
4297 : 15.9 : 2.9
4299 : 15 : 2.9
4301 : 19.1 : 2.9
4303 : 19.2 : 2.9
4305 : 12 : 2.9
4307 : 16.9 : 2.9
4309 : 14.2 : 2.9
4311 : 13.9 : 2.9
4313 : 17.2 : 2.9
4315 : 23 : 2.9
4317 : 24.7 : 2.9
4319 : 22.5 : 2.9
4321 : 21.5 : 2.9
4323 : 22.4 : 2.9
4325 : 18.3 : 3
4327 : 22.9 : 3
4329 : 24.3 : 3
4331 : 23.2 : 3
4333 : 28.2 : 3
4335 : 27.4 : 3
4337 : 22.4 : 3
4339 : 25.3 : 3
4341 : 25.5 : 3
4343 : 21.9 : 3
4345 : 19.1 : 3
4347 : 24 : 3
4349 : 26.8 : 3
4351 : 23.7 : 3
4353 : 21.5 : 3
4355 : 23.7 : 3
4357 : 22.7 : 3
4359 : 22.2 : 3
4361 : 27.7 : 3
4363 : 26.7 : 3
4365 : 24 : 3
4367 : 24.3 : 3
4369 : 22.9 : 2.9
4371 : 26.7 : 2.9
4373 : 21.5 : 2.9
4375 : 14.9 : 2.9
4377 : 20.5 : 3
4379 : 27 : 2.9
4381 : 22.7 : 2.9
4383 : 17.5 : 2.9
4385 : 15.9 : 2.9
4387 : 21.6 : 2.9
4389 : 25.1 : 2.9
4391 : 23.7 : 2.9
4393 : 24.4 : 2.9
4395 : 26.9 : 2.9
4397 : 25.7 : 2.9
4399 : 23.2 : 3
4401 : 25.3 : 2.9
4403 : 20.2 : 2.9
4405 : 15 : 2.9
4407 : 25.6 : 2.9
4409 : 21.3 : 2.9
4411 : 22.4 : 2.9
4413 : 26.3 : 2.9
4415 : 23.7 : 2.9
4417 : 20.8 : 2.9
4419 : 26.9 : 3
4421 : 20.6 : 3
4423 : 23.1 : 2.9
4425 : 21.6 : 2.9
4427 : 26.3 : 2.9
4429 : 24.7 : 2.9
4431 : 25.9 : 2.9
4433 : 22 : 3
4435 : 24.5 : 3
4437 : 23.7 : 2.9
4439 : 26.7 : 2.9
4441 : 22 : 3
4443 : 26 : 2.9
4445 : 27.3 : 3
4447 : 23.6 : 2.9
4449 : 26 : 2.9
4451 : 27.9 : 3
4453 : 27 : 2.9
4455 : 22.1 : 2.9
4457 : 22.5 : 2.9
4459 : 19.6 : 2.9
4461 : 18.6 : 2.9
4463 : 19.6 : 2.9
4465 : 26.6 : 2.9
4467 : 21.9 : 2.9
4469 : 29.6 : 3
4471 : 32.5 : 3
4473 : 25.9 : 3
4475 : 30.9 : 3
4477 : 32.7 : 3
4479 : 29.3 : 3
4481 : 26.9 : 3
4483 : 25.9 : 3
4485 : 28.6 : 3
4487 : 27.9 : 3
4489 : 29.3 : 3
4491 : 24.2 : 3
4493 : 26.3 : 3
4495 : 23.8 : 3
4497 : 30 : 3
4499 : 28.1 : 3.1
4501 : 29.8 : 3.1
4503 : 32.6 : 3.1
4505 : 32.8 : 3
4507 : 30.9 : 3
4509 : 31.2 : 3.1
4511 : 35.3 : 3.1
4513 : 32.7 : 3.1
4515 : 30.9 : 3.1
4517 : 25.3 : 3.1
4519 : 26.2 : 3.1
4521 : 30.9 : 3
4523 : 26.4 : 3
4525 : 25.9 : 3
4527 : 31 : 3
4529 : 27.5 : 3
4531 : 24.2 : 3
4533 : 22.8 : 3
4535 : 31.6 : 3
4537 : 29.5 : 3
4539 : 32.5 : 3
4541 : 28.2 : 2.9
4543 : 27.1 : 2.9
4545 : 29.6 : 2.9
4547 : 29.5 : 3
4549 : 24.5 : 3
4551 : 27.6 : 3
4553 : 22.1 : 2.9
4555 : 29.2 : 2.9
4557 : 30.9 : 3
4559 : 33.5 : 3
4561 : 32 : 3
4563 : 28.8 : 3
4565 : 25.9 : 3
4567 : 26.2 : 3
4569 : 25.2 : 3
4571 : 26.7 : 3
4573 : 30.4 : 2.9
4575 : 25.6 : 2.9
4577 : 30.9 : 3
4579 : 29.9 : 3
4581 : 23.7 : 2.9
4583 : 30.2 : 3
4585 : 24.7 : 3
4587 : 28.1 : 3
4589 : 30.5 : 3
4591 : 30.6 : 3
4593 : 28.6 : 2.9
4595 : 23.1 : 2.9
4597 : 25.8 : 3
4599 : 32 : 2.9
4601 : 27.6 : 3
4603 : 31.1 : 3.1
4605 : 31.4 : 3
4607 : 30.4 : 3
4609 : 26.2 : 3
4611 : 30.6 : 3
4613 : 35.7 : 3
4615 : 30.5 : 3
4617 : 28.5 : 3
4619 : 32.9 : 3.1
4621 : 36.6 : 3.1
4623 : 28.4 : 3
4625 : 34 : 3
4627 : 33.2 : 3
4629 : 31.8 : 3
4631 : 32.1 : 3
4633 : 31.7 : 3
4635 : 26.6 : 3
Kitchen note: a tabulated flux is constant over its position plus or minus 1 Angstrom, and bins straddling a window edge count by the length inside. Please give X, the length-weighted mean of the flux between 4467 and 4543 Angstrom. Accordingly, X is 28.8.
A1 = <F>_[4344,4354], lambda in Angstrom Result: 23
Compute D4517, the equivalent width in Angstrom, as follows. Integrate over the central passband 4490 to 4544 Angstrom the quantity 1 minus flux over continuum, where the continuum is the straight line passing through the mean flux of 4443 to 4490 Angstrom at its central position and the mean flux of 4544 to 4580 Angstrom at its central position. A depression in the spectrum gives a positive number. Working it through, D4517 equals -3.0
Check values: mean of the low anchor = 26.2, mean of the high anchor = 28.2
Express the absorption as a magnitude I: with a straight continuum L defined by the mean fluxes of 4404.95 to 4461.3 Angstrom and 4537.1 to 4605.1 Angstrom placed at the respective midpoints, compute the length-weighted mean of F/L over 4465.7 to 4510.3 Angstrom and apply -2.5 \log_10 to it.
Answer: -0.13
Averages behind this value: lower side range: 23.8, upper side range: 28.3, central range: 28.7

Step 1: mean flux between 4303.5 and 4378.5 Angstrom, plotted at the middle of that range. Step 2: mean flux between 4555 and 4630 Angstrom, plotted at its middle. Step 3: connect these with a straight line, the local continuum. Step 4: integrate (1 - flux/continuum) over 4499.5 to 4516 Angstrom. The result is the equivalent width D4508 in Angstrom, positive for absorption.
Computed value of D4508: -2.96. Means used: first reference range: 22.2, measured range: 31.9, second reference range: 29.5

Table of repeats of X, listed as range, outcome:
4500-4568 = 29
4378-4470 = 23.5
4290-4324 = 18.1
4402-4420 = 22.5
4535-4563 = 29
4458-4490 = 26.6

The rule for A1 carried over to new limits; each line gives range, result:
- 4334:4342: 25.1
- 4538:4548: 29.4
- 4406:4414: 23.9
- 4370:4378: 20.9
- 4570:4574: 28.5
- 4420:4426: 21.8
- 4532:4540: 29.1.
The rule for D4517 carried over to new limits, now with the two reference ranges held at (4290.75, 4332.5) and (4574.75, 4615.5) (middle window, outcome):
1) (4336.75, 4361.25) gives -3.75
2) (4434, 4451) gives -1.09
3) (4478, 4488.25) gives -1.11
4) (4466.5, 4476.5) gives -1.64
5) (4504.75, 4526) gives -2.93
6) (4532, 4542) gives -0.74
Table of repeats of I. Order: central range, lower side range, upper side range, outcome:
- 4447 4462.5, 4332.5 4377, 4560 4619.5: 0.112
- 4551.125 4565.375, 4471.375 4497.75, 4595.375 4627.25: 0.022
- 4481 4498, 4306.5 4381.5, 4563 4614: -0.037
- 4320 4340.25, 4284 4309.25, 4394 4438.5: -0.247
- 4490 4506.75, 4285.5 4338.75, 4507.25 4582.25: -0.072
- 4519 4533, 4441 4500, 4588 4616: 0.016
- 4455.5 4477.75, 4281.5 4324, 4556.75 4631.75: -0.027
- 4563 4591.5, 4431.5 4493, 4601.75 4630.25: 0.086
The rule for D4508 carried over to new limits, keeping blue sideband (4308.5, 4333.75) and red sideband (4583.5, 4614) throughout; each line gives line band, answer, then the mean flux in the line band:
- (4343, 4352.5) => -0.5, 23.1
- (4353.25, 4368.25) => -1.2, 24.3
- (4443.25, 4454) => -0.6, 26.3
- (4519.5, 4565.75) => -1.3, 28.3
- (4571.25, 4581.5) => 0.1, 28.2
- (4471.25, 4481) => -1.5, 29.6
